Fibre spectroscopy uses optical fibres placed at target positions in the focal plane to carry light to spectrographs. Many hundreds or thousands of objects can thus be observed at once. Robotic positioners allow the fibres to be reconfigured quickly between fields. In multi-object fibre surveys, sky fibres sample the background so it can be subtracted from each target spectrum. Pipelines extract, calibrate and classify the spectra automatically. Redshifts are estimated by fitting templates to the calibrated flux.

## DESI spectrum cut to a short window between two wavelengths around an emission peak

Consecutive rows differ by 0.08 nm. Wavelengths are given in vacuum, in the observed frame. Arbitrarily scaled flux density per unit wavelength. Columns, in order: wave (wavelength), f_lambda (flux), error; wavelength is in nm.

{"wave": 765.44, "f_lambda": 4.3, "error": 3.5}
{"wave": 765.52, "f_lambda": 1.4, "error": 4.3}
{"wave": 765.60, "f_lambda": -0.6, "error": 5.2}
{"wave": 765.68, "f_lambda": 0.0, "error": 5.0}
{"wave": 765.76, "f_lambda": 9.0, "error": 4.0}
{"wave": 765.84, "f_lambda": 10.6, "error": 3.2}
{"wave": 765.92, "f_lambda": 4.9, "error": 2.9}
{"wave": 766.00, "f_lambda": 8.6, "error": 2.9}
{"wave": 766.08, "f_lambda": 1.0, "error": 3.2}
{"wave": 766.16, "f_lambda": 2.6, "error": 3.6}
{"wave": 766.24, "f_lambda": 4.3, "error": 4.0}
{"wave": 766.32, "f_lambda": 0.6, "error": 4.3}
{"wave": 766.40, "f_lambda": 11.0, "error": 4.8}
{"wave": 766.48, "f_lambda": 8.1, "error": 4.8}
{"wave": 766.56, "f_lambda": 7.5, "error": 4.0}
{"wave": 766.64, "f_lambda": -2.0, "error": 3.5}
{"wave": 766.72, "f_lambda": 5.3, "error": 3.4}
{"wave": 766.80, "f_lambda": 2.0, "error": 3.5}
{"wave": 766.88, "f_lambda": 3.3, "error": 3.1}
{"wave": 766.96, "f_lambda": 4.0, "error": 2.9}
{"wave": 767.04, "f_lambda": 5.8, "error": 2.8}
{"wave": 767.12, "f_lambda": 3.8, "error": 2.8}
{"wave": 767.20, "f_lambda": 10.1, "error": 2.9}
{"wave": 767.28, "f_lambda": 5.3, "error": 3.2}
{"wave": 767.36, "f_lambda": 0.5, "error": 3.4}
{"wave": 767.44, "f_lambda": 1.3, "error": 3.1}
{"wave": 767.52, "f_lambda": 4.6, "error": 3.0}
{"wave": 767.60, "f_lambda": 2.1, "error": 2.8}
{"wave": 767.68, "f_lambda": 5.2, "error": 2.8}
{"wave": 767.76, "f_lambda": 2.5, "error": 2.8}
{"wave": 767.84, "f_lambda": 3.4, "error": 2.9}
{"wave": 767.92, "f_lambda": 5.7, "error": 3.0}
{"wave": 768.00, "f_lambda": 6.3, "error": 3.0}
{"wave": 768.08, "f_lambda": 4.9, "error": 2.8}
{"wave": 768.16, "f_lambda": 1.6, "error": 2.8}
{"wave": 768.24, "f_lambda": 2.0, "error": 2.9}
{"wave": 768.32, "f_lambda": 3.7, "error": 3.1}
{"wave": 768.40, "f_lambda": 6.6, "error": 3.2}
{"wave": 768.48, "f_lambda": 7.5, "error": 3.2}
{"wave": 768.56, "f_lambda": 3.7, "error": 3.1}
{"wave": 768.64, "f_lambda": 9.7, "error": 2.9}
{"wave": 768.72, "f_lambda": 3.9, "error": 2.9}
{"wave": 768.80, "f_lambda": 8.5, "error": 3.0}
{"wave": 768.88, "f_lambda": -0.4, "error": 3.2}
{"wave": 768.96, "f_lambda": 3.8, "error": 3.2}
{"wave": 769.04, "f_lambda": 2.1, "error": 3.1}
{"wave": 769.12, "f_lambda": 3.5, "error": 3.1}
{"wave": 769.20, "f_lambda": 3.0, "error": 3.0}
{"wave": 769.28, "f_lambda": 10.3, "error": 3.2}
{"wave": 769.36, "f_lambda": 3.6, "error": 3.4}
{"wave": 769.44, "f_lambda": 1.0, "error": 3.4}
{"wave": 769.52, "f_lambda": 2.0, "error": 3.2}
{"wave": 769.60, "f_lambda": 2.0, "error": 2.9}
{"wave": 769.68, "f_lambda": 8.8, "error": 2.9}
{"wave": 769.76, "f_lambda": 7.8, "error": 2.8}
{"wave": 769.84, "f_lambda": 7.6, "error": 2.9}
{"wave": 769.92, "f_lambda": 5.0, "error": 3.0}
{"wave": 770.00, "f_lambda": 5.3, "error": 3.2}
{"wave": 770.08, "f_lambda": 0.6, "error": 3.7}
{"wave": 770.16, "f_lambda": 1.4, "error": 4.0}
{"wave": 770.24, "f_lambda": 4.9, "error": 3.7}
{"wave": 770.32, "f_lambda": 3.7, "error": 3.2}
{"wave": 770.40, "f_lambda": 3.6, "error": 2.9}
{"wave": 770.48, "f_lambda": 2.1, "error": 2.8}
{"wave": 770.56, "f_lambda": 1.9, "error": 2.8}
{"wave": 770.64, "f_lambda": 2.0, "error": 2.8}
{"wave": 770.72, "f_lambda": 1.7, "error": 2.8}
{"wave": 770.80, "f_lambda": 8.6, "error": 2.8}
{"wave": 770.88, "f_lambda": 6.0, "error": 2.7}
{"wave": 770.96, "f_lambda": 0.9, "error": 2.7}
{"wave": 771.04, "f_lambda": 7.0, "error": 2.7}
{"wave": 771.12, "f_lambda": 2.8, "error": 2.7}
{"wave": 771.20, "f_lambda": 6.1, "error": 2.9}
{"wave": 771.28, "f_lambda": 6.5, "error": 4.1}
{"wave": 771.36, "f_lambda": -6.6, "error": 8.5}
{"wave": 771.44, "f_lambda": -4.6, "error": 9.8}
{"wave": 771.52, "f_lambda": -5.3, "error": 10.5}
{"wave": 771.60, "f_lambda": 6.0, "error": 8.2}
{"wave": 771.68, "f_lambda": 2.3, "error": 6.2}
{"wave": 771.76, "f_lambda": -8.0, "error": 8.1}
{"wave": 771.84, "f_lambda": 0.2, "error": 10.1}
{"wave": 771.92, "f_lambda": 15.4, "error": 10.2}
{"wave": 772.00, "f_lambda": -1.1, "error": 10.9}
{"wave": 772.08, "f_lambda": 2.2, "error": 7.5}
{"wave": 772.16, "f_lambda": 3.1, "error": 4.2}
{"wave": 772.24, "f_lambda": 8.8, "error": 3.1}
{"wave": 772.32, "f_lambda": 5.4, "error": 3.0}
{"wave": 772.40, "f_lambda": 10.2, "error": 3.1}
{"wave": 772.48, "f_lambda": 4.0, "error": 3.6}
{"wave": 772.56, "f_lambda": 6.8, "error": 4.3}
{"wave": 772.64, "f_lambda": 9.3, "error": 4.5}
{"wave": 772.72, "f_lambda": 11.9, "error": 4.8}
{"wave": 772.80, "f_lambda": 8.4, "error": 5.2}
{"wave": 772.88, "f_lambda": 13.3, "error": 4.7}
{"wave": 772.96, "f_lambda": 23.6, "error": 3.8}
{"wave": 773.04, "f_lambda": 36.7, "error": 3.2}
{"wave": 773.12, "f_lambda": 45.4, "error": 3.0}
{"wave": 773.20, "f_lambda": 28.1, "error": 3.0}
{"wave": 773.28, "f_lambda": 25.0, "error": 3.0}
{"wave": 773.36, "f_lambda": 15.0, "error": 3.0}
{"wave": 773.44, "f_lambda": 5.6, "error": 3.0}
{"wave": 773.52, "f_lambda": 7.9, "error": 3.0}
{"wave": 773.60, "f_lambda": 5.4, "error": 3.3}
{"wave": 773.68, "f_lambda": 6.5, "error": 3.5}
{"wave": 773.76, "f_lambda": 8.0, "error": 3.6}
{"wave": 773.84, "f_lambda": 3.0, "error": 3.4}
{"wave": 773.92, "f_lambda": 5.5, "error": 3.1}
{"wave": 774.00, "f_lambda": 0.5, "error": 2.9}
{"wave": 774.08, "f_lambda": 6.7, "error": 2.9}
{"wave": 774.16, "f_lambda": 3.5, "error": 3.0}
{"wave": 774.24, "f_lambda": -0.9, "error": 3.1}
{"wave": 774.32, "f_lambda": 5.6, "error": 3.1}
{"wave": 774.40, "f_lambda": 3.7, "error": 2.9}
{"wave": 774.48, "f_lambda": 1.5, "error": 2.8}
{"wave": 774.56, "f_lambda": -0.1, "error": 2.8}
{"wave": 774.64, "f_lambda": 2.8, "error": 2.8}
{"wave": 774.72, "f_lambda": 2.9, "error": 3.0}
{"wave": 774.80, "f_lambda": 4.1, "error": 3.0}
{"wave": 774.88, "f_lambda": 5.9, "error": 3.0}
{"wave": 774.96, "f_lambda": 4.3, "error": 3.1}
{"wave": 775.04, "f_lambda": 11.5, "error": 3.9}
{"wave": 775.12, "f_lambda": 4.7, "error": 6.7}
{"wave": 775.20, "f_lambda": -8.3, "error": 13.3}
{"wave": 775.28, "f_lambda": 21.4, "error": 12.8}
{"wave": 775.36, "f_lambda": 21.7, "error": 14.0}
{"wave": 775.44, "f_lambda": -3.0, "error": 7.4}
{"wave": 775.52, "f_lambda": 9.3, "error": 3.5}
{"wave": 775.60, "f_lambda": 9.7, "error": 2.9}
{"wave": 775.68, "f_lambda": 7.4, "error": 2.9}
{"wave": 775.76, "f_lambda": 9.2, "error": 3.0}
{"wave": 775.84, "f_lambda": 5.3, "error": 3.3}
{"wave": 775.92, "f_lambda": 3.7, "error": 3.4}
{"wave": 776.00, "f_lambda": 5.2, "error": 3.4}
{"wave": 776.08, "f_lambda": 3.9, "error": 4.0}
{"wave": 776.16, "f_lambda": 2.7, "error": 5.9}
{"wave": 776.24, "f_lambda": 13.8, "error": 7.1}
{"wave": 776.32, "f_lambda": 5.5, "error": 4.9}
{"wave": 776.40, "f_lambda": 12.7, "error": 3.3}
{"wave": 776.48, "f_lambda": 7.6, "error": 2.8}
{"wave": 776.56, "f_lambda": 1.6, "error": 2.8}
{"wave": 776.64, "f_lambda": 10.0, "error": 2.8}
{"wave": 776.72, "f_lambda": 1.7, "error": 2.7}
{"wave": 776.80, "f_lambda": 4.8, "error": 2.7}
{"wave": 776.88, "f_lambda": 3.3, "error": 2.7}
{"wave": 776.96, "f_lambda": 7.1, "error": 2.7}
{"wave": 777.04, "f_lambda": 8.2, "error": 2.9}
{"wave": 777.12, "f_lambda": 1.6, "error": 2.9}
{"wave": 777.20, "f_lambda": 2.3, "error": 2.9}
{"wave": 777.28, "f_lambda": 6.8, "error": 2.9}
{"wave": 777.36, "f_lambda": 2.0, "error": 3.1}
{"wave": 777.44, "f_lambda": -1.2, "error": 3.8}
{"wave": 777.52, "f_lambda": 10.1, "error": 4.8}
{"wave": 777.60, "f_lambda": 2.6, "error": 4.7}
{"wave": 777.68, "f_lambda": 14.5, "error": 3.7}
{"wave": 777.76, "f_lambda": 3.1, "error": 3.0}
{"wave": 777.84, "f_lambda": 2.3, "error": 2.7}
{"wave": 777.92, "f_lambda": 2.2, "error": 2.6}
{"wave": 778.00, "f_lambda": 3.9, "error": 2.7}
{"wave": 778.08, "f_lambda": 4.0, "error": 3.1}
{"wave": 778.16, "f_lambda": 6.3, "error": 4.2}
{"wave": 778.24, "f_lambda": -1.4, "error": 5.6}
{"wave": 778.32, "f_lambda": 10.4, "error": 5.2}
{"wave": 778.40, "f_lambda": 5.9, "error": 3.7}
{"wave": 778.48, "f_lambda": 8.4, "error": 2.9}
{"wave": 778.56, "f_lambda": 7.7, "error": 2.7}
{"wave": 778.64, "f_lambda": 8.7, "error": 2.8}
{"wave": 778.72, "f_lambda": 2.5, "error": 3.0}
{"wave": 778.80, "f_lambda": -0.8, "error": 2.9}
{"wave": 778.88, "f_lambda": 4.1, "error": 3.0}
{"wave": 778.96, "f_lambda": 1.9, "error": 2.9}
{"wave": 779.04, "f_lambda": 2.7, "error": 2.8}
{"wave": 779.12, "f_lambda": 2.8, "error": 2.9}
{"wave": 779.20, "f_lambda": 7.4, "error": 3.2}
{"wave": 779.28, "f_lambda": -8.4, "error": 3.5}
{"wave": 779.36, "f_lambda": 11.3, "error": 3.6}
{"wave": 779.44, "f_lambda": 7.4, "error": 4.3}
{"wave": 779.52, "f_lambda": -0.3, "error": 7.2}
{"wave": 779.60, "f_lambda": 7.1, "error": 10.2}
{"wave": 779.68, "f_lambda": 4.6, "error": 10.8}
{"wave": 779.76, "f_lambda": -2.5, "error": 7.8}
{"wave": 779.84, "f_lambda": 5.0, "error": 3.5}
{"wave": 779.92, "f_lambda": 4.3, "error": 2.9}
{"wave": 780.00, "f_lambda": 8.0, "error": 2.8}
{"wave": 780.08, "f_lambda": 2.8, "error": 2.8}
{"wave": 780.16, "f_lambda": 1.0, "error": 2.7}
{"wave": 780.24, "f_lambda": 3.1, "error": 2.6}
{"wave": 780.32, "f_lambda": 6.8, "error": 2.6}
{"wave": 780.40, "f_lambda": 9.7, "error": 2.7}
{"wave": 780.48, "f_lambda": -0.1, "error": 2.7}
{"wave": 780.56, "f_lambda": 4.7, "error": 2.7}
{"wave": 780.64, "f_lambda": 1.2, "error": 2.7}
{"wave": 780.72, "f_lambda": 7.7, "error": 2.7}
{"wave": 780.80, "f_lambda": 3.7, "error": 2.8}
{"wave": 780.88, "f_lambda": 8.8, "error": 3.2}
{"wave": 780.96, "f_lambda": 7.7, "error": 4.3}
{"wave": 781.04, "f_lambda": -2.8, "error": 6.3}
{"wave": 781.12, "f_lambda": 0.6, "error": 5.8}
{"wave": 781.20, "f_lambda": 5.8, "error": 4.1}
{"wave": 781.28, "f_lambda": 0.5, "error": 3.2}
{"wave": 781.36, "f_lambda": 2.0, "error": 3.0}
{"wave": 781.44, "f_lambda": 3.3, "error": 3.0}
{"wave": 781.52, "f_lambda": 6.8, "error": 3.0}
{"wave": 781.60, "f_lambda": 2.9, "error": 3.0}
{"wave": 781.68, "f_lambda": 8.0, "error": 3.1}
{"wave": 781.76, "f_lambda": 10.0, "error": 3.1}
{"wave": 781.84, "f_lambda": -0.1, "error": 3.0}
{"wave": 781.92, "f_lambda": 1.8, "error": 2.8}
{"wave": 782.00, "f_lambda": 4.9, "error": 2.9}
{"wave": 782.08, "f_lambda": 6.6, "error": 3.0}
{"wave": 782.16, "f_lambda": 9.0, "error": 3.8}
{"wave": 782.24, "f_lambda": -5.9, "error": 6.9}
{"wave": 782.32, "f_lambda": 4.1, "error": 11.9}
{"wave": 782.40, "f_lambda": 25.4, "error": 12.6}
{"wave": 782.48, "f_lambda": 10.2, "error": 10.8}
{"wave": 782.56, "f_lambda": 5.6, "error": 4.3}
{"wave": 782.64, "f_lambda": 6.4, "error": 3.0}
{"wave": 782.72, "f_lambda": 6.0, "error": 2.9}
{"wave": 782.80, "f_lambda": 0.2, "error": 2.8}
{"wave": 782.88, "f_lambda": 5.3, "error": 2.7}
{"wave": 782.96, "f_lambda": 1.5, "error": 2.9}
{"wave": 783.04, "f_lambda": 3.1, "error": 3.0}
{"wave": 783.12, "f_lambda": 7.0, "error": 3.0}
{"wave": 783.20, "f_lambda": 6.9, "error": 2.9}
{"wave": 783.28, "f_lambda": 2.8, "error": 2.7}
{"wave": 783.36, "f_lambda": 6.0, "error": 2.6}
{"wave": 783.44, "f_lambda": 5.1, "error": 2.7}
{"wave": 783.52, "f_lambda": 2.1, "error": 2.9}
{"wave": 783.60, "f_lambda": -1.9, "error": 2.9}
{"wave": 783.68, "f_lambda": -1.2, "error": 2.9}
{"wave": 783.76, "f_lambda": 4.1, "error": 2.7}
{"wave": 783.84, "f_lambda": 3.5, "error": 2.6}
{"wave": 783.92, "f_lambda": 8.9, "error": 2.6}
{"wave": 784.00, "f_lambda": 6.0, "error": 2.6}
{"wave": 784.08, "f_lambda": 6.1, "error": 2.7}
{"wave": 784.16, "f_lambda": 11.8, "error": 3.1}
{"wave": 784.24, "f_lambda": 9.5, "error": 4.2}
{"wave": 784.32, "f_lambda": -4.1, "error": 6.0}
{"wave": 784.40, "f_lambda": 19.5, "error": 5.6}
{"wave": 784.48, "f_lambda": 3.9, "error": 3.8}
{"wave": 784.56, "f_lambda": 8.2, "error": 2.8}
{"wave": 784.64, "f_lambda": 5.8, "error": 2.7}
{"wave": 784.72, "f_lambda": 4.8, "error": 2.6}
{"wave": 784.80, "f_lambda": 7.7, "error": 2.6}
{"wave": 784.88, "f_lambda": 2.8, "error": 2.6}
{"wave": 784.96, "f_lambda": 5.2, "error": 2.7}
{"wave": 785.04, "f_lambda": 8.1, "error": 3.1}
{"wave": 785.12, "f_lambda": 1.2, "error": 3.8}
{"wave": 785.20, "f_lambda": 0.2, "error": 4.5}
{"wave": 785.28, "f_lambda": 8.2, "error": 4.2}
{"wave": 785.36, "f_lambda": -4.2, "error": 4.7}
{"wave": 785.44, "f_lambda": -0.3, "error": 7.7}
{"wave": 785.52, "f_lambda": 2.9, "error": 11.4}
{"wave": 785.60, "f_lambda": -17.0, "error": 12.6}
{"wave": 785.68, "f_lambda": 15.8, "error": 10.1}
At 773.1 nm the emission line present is H-gamma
